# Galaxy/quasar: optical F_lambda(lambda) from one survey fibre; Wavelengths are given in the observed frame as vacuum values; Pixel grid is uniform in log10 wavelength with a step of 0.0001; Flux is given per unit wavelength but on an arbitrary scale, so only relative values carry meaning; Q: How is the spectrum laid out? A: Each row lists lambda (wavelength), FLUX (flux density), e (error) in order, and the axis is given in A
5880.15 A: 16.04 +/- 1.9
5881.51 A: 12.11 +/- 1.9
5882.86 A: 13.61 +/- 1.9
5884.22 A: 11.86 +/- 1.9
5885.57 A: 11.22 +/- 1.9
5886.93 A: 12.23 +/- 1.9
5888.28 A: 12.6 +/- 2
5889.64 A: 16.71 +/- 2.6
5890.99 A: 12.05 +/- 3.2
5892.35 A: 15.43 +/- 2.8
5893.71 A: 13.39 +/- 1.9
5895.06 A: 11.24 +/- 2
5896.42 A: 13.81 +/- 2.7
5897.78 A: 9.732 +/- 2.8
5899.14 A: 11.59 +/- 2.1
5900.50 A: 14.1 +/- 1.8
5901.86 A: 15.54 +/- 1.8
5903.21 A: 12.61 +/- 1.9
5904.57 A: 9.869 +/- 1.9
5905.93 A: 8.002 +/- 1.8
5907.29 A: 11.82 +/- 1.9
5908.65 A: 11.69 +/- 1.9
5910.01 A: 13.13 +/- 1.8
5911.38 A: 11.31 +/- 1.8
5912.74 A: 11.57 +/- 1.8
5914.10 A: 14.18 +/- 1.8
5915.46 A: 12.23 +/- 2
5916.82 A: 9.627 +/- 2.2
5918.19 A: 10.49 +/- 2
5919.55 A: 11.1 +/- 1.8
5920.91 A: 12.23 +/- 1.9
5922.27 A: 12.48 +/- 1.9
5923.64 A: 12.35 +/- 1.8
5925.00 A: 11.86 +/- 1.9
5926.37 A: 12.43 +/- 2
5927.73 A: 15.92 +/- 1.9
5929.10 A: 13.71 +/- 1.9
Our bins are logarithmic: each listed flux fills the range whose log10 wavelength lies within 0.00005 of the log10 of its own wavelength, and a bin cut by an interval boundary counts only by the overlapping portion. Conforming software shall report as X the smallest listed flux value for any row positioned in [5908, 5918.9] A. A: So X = 9.627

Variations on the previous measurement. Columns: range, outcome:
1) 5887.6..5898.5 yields 9.732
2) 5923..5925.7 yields 11.86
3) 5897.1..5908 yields 8.002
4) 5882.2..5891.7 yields 11.22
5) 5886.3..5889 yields 12.23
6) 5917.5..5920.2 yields 10.49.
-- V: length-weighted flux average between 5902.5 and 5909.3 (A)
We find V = 10.8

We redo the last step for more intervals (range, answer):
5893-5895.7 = 12.4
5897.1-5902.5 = 12.7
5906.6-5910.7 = 12.2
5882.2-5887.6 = 12.2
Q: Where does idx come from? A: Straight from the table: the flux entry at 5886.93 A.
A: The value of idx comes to 12.23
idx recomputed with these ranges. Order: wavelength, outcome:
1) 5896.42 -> 13.81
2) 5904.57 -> 9.869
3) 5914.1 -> 14.18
